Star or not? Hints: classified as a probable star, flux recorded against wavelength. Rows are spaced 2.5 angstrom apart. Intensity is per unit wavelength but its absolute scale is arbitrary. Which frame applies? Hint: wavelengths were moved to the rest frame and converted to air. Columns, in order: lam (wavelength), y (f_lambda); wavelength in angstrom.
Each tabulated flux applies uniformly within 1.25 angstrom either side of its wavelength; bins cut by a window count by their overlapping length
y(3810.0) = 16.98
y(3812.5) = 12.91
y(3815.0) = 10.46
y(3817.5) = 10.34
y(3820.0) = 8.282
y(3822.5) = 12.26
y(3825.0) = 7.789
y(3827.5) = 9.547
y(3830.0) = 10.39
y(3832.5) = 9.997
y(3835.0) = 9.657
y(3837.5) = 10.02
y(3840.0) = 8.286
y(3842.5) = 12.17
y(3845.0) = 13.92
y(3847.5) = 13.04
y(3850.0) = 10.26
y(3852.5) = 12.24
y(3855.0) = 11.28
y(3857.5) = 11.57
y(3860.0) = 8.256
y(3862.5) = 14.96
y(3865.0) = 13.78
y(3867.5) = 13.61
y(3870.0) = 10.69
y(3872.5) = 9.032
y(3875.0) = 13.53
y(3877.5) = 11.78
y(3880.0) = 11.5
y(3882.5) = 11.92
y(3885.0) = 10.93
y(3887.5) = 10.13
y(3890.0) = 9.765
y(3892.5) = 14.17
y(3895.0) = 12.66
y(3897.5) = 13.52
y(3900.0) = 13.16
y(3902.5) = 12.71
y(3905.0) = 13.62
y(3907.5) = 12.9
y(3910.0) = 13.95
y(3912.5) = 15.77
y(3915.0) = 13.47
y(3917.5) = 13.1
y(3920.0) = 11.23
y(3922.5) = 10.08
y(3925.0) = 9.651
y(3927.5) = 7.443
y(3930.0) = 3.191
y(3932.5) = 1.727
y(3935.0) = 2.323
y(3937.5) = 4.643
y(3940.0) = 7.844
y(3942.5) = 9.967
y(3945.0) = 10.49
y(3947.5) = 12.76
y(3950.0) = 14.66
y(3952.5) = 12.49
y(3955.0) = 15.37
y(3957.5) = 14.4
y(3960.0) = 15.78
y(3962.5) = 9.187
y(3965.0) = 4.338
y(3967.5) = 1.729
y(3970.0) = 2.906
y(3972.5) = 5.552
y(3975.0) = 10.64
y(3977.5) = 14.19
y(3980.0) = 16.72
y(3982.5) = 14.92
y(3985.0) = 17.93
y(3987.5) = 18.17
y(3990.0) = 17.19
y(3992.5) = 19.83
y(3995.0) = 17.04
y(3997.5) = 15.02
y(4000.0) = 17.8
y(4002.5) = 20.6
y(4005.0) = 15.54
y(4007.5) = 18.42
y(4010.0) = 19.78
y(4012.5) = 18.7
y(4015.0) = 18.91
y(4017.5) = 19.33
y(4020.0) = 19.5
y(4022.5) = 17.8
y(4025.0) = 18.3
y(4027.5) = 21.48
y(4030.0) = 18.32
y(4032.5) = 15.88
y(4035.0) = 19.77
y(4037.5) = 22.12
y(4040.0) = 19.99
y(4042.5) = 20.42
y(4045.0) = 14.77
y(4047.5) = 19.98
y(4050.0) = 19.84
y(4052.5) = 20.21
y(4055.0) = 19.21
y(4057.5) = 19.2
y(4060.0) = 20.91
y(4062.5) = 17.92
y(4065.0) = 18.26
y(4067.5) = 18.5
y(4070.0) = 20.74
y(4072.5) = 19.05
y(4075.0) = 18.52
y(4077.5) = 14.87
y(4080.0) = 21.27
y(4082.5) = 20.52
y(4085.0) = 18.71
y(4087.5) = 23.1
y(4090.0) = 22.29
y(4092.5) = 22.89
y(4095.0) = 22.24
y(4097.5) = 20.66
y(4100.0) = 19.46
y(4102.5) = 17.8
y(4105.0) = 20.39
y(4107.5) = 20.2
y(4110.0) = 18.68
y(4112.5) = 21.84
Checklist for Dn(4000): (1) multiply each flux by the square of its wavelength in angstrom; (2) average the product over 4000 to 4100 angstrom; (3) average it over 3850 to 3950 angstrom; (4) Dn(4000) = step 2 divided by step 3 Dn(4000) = 1.92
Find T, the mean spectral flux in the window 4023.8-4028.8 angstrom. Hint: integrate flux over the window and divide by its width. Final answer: 19.9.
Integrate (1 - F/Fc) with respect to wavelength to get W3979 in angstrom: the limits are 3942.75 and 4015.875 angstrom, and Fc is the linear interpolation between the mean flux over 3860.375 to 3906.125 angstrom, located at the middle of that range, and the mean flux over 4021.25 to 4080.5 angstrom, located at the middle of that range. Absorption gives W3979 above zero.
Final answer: 9.7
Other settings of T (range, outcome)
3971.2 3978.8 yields 10.1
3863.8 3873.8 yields 11.8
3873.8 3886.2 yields 11.9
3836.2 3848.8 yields 11.5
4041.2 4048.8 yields 18.4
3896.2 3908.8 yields 13.2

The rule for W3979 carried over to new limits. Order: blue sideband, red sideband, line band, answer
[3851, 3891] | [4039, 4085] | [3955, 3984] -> 9.63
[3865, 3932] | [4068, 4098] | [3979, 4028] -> -4.49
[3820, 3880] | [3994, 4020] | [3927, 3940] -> 9.48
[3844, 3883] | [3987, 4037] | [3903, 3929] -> 3.90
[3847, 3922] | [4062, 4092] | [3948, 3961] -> 0.45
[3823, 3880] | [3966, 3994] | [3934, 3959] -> 3.42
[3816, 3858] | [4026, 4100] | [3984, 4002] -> -0.85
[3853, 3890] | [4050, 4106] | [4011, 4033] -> -1.50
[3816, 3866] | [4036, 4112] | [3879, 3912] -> 1.33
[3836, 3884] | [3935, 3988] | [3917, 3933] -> 4.37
